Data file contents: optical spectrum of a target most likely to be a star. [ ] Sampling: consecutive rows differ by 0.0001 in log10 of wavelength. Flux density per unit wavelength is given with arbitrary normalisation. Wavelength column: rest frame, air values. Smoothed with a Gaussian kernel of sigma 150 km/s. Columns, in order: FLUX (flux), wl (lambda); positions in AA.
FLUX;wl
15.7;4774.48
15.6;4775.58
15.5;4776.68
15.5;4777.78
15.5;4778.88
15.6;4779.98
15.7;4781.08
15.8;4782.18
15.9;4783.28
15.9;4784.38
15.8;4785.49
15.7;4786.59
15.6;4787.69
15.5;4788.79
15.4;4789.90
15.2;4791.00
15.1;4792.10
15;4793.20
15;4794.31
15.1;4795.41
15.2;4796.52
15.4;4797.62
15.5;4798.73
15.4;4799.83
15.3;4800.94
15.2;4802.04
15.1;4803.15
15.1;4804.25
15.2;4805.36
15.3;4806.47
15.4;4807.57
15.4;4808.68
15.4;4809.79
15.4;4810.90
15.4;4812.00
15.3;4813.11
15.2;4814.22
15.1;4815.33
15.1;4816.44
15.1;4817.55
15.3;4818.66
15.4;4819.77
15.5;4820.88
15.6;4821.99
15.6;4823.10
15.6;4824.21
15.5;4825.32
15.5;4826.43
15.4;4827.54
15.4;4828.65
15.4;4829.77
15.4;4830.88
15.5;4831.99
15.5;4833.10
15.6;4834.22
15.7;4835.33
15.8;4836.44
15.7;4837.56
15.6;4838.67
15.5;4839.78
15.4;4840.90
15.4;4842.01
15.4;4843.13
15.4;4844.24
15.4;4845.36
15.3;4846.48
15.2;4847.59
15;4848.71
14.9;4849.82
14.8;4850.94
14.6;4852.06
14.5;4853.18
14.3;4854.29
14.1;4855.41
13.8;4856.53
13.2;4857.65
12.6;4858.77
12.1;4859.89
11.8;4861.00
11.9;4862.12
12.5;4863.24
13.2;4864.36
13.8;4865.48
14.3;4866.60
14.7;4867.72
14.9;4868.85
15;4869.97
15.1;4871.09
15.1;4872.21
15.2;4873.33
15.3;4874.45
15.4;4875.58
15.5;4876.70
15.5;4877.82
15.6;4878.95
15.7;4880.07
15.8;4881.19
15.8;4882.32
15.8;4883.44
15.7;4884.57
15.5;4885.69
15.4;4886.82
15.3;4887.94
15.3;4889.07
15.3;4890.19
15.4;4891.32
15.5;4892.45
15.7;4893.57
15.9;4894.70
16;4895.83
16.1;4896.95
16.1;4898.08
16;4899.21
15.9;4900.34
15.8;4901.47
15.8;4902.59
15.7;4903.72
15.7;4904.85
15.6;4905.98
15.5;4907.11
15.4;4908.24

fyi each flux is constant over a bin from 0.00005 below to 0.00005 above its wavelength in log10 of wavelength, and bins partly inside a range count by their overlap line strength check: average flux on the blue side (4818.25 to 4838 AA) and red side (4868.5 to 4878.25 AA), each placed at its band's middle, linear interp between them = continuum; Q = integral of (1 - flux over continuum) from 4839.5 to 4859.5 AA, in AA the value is 0.9 AA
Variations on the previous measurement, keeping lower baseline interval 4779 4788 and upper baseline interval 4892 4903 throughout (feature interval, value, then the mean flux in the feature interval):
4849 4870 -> 2.82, 13.7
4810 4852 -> 1.15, 15.4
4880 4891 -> 0.23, 15.5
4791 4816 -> 0.83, 15.2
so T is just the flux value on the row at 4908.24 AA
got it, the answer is 15.4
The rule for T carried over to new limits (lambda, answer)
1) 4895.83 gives 16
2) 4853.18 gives 14.5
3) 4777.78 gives 15.5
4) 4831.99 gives 15.5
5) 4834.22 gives 15.6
